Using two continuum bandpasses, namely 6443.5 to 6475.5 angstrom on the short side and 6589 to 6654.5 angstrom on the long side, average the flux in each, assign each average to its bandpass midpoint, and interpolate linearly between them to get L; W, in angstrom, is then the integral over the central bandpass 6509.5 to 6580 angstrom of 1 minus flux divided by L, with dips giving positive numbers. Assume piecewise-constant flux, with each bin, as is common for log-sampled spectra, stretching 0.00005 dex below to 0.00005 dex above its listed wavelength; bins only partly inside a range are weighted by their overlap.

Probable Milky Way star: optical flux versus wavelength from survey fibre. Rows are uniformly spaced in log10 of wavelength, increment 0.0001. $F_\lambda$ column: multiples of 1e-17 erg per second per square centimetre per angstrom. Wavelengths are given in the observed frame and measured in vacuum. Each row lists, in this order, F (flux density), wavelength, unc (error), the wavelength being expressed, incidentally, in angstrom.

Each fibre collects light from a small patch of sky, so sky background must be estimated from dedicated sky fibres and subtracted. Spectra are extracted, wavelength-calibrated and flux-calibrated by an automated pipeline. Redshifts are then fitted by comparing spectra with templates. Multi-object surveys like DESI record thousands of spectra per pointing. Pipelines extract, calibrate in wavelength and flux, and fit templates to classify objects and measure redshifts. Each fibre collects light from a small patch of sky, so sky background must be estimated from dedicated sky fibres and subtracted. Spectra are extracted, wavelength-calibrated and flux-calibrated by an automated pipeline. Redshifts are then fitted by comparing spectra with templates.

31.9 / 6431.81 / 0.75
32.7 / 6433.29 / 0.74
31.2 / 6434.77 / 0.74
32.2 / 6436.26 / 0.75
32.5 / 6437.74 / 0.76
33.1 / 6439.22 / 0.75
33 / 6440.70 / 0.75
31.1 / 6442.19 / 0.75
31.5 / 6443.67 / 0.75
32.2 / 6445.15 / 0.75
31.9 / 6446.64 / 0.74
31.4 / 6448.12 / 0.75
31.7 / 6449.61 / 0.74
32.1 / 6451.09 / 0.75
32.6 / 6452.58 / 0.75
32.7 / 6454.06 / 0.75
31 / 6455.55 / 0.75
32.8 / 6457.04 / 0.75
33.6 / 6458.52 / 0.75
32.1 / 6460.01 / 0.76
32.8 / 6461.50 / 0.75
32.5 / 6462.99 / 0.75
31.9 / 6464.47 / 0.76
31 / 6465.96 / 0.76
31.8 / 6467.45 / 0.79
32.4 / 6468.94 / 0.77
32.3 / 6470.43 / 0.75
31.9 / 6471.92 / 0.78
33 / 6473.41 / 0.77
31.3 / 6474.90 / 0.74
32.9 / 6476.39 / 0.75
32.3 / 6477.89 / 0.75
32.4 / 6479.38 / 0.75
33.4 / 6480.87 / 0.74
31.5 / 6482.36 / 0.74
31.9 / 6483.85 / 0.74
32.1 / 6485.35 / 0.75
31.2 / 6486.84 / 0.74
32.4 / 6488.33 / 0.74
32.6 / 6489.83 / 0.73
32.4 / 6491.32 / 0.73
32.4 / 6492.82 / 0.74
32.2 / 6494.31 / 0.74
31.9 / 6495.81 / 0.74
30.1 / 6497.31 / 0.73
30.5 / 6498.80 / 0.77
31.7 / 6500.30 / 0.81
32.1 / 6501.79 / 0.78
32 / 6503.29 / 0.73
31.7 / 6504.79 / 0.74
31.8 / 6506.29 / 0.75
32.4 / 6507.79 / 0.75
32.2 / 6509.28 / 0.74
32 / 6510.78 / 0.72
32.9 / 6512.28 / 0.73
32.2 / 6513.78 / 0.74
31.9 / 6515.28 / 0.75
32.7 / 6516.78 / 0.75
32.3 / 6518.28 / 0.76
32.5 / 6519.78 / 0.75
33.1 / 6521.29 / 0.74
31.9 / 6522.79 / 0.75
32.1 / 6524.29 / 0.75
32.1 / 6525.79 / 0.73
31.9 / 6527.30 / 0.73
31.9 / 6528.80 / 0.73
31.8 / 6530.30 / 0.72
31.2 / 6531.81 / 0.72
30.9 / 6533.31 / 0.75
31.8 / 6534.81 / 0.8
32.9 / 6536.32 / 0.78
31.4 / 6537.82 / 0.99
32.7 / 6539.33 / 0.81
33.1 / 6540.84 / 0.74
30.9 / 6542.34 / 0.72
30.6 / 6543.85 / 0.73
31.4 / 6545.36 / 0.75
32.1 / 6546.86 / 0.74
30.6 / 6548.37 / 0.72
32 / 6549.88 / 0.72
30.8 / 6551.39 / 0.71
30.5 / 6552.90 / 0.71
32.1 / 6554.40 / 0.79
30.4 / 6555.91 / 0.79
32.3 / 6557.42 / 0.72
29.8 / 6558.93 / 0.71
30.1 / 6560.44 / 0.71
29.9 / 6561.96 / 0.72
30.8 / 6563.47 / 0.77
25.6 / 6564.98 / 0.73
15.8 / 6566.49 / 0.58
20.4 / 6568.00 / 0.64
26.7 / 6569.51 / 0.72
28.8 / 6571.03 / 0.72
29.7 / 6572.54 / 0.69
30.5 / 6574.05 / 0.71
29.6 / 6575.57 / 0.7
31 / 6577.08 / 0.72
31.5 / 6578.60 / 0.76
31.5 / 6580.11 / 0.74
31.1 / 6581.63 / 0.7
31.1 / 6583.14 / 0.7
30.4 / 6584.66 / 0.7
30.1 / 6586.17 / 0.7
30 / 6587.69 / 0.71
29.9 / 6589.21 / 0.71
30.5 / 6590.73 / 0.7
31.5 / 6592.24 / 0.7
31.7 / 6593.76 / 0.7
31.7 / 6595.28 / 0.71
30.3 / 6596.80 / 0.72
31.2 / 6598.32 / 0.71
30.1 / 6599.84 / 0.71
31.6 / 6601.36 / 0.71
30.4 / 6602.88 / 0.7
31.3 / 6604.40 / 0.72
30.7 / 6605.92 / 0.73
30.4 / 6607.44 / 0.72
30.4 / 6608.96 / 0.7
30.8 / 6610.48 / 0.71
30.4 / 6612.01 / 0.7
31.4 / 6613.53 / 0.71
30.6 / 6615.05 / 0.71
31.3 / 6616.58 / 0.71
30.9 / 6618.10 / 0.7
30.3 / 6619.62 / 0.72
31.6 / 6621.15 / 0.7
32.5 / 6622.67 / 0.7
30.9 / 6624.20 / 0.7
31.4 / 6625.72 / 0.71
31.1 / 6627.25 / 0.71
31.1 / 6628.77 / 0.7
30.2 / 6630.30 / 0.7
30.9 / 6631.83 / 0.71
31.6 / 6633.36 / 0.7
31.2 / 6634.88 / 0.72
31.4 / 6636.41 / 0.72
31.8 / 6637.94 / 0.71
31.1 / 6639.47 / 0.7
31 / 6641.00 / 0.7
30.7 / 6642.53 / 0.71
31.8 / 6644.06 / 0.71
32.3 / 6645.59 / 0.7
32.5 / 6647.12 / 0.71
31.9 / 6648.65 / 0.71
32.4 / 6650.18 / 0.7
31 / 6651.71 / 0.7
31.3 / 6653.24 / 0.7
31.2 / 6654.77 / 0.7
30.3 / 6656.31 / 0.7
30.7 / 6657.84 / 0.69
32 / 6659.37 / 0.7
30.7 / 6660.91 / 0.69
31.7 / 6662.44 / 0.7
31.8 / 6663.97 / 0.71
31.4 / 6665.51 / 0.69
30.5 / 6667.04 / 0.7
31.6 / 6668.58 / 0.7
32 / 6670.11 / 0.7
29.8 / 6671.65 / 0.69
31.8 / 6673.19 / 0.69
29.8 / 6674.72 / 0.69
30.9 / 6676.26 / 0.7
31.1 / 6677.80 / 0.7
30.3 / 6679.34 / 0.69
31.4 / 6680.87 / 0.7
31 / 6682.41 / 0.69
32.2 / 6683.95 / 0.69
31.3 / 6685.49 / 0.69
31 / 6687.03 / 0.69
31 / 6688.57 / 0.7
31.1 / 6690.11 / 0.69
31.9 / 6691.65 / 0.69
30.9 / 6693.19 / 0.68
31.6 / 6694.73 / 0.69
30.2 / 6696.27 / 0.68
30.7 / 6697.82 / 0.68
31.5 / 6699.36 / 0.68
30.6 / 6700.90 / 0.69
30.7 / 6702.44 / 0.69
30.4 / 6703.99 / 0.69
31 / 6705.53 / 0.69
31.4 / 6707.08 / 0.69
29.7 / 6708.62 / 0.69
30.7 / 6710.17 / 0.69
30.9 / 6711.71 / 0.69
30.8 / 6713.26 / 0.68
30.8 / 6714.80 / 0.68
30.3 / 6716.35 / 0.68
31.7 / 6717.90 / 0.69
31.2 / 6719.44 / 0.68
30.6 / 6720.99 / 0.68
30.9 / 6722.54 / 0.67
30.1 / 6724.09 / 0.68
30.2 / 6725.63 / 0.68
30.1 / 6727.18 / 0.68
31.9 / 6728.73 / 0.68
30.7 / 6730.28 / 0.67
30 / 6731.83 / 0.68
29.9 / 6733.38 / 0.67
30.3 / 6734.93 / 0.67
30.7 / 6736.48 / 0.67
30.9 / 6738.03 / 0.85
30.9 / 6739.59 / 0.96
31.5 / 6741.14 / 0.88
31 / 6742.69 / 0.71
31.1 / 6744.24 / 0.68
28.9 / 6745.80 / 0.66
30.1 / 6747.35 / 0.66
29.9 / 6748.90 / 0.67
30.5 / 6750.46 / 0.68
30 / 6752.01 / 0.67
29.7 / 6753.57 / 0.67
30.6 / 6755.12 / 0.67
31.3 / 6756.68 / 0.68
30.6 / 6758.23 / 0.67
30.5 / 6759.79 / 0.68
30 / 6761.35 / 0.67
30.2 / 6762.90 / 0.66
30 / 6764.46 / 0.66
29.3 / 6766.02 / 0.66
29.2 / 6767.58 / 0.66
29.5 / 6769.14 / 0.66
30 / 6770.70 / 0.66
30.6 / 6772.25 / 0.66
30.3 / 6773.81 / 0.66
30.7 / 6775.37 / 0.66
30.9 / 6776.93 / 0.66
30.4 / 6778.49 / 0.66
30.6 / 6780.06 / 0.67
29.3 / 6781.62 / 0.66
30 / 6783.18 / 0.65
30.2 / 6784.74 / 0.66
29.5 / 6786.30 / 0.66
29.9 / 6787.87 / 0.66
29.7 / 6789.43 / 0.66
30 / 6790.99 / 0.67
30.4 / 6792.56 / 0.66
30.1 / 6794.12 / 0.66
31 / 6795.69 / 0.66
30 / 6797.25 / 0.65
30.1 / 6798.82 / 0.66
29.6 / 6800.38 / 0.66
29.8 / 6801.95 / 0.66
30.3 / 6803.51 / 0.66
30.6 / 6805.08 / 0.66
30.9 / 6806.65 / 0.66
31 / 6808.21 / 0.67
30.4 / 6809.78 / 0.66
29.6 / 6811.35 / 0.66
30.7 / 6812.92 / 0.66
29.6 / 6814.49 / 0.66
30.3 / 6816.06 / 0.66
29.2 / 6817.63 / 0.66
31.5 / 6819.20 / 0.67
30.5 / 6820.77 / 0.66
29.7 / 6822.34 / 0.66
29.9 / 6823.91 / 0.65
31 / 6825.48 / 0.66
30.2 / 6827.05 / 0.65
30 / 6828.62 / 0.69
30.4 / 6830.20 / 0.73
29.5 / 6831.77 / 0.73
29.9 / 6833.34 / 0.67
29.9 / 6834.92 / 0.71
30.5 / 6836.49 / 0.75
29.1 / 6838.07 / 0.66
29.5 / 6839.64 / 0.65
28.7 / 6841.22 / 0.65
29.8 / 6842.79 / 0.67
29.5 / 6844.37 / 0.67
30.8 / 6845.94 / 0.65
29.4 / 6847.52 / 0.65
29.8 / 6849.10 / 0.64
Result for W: 2.2 angstrom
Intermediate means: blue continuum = 32.1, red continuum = 31.2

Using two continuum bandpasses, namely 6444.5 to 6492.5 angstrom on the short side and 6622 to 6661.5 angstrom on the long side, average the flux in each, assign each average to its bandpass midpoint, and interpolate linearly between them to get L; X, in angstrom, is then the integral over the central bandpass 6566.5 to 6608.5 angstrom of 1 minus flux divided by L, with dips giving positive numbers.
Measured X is 2.3 angstrom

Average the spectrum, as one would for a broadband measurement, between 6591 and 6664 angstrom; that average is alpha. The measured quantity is 31.2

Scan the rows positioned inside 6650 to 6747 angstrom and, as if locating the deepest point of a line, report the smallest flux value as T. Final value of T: 28.9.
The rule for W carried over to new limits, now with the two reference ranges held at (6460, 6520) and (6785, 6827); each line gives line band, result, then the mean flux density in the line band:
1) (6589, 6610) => 0.4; 30.9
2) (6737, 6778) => 0.2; 30.3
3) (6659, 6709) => -0.2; 31.1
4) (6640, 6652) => -0.2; 31.7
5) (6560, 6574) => 2.2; 26.5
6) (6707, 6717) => 0.1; 30.6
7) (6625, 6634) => 0.1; 31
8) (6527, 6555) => 0.2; 31.6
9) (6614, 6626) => 0.0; 31.2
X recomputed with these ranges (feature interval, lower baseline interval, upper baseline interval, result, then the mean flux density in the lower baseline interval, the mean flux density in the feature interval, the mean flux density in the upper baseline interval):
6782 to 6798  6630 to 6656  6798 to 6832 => 0.2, 31.4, 30.1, 30.2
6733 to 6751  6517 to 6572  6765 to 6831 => -0.2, 30.4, 30.5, 30.2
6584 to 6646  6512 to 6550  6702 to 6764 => 0.8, 31.9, 31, 30.6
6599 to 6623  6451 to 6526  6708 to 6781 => 0.3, 32.1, 30.9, 30.4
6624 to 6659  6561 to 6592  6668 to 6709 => -1.4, 28.8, 31.3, 31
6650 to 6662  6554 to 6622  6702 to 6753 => -0.4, 30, 31.2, 30.6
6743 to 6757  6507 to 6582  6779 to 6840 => 0.0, 30.7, 30.2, 30.1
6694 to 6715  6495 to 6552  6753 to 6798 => -0.1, 31.8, 30.8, 30.2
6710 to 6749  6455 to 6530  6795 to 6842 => 0.0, 32.1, 30.6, 30.1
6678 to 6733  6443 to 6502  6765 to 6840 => -0.3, 32.1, 30.9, 30.1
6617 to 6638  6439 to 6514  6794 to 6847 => 0.0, 32.1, 31.2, 30.1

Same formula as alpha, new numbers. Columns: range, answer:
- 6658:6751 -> 30.9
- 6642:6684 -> 31.3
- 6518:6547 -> 31.9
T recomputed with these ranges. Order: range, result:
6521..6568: 15.8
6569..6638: 26.7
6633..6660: 30.3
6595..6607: 30.1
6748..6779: 29.2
